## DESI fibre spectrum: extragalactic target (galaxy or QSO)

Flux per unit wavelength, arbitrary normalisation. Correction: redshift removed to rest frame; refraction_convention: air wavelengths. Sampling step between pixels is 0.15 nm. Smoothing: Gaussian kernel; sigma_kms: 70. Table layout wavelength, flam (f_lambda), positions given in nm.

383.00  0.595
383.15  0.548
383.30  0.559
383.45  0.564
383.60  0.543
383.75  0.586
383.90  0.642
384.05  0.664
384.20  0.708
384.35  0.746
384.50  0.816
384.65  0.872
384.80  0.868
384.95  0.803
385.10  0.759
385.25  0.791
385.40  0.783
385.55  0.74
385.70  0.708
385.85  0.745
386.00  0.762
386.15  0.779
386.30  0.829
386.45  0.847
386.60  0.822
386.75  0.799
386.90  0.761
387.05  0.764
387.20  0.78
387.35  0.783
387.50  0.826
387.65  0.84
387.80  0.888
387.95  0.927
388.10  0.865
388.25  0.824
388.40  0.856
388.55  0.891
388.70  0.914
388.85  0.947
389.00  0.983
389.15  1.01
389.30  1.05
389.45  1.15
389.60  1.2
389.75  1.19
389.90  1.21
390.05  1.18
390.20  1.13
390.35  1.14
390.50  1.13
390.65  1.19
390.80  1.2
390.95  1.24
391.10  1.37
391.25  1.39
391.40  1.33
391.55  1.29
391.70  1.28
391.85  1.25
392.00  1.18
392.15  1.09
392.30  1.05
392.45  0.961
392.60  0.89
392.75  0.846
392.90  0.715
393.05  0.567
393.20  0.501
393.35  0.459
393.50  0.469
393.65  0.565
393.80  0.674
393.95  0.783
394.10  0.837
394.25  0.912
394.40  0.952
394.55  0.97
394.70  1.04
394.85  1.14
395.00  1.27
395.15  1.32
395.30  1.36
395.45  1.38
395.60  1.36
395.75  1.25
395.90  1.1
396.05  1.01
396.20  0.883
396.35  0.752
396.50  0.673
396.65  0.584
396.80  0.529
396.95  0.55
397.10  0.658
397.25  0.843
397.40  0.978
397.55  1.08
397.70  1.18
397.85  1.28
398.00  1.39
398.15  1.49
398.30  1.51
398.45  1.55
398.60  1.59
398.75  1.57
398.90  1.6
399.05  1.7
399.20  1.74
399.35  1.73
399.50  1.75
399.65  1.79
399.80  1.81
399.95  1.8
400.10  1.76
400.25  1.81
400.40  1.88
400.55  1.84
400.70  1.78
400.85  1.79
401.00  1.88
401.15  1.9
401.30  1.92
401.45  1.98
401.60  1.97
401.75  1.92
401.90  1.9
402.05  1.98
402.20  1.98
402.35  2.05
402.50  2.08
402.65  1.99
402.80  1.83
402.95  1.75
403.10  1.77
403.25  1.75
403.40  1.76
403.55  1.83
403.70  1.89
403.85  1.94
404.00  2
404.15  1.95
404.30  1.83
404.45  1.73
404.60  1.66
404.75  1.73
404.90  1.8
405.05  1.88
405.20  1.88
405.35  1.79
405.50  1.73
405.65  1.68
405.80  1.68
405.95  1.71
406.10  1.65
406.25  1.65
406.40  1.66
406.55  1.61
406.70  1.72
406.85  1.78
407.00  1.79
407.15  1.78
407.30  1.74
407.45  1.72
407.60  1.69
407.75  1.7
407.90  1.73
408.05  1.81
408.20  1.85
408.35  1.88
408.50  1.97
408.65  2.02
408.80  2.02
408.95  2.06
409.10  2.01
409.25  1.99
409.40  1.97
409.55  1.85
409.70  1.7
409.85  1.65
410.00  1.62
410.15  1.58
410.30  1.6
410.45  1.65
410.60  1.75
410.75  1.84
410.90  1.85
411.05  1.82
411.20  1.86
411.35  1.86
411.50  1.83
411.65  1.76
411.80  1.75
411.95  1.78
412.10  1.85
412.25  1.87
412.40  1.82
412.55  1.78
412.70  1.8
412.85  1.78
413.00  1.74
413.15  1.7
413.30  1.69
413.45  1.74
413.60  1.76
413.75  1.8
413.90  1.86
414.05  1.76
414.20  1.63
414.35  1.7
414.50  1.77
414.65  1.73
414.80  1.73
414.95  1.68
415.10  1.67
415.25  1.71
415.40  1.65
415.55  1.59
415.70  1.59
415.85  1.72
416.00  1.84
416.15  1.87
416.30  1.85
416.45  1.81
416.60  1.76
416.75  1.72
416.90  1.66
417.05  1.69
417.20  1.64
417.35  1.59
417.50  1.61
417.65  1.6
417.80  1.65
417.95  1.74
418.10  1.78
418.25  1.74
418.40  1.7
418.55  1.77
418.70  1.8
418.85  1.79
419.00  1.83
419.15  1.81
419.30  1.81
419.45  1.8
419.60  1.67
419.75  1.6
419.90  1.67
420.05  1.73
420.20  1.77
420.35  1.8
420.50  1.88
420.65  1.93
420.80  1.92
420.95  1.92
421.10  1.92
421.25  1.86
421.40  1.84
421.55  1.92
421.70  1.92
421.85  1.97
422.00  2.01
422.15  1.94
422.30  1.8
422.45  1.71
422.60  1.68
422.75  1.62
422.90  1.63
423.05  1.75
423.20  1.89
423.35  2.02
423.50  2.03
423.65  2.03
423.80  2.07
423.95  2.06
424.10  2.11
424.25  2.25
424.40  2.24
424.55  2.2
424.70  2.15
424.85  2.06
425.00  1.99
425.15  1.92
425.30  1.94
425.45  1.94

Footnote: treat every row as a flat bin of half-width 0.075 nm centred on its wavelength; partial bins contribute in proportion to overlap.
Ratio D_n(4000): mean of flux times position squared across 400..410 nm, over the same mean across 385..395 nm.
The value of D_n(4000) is 2.10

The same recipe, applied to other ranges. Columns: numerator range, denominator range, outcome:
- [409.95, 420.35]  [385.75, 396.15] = 1.99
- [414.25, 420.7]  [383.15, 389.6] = 2.50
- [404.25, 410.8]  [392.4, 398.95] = 1.88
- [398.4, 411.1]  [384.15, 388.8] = 2.44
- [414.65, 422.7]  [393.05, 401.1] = 1.60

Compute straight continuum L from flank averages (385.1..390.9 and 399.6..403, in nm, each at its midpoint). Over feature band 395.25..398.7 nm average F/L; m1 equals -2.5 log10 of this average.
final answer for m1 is 0.40 mag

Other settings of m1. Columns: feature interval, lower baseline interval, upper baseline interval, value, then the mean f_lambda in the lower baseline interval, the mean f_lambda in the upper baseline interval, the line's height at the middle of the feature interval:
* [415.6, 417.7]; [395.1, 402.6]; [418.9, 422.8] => 0.03 mag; 1.49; 1.82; 1.76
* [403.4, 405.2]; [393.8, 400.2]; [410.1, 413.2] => -0.22 mag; 1.22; 1.78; 1.5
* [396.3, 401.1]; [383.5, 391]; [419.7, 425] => -0.14 mag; 0.887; 1.91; 1.22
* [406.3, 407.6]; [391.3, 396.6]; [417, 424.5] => -0.23 mag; 0.975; 1.83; 1.39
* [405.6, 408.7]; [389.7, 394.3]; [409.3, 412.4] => -0.08 mag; 1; 1.77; 1.62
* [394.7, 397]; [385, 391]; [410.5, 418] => 0.15 mag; 0.929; 1.74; 1.17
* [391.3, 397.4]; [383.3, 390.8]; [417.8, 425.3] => 0.15 mag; 0.87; 1.88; 1.08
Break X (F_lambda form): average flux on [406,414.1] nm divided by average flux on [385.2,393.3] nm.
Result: 1.9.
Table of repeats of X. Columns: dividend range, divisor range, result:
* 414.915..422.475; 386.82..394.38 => 1.83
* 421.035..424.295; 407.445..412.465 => 1.05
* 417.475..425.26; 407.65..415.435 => 1.04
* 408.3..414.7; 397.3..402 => 1.08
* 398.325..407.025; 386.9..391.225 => 1.77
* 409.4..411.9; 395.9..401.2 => 1.27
